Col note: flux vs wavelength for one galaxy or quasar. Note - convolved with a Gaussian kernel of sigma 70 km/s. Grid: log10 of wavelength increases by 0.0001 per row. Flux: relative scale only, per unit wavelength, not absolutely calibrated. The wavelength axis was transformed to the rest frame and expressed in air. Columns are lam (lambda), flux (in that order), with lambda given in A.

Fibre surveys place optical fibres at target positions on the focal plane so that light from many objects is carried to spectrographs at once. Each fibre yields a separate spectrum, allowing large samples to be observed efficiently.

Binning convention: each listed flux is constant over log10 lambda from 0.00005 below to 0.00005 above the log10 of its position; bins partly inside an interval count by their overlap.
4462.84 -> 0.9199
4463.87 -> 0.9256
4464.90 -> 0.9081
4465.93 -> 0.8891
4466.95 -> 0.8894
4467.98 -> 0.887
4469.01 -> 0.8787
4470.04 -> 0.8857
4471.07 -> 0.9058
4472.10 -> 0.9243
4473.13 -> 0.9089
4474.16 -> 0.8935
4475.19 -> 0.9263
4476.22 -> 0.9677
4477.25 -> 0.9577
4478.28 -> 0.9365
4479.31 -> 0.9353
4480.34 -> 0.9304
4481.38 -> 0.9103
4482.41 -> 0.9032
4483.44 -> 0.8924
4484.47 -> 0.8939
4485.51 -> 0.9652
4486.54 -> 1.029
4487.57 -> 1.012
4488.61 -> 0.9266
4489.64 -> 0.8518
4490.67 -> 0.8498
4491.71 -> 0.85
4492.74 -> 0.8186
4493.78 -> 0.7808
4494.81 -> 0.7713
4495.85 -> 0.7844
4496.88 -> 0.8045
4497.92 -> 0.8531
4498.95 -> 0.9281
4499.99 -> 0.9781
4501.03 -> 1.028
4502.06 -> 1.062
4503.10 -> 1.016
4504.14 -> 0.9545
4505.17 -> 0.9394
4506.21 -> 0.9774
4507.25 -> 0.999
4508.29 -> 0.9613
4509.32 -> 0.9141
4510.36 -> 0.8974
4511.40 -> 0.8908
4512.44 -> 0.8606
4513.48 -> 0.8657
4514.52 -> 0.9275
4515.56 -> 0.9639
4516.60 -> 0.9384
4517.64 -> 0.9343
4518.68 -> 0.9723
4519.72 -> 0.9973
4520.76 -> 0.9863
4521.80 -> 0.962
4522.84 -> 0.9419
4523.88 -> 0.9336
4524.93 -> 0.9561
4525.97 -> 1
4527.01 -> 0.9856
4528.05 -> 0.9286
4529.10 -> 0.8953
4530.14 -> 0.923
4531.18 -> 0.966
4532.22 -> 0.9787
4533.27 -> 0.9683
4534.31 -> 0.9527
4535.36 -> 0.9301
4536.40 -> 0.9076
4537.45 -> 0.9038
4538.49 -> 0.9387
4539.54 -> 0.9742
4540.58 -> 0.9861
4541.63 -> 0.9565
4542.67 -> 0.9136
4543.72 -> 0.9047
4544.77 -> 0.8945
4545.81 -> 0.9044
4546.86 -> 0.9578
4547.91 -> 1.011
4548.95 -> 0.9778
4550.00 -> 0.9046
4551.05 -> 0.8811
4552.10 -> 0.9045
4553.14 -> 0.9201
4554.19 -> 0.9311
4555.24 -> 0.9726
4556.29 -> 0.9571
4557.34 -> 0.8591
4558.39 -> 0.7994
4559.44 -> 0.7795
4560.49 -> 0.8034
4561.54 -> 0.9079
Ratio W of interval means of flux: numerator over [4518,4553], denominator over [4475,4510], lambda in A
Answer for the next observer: 1.0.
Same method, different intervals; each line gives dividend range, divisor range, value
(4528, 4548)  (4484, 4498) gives 1.08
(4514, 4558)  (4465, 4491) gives 1.03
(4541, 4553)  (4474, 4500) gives 1.04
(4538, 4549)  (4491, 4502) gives 1.09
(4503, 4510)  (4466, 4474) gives 1.07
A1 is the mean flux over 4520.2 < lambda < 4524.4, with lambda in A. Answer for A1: 0.957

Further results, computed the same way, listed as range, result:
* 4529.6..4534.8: 0.959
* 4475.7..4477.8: 0.963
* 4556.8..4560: 0.813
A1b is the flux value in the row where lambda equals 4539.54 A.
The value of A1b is 0.9742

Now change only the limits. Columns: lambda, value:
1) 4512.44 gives 0.8606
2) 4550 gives 0.9046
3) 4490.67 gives 0.8498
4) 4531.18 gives 0.966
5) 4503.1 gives 1.016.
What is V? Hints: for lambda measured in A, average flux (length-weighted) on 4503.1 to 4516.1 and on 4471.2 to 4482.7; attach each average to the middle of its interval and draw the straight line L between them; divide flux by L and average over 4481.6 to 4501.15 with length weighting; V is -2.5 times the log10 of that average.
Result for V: 0.049 mag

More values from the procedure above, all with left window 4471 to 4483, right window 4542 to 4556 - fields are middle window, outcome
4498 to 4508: -0.061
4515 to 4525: -0.035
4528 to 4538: -0.008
